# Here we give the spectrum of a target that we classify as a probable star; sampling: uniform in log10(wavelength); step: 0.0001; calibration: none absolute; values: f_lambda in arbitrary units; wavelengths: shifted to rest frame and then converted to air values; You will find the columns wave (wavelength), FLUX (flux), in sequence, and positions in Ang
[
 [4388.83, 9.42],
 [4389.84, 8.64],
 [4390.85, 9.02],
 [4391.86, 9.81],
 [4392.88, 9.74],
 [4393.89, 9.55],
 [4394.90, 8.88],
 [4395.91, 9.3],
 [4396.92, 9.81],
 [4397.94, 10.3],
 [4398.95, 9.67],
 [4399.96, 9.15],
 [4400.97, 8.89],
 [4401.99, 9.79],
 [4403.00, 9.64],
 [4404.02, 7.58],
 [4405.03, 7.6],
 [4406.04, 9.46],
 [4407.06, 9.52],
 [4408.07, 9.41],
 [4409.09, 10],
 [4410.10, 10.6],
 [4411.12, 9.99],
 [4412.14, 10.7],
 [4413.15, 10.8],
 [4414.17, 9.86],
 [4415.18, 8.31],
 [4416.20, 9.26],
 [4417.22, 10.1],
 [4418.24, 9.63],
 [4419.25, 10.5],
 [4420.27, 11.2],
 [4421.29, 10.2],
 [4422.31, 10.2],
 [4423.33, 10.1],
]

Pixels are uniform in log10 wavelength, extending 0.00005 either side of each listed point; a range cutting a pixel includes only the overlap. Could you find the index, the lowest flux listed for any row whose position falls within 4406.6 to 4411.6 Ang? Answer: 9.41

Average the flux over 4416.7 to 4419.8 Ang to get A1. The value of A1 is 10.1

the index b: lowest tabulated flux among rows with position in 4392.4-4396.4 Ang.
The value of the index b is 8.88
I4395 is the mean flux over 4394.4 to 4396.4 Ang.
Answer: 9.1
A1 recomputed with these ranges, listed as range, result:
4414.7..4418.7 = 9.31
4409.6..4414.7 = 10.4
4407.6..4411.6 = 10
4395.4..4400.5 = 9.65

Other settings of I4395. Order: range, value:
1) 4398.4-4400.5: 9.46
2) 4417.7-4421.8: 10.4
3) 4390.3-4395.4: 9.39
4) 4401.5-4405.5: 8.66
